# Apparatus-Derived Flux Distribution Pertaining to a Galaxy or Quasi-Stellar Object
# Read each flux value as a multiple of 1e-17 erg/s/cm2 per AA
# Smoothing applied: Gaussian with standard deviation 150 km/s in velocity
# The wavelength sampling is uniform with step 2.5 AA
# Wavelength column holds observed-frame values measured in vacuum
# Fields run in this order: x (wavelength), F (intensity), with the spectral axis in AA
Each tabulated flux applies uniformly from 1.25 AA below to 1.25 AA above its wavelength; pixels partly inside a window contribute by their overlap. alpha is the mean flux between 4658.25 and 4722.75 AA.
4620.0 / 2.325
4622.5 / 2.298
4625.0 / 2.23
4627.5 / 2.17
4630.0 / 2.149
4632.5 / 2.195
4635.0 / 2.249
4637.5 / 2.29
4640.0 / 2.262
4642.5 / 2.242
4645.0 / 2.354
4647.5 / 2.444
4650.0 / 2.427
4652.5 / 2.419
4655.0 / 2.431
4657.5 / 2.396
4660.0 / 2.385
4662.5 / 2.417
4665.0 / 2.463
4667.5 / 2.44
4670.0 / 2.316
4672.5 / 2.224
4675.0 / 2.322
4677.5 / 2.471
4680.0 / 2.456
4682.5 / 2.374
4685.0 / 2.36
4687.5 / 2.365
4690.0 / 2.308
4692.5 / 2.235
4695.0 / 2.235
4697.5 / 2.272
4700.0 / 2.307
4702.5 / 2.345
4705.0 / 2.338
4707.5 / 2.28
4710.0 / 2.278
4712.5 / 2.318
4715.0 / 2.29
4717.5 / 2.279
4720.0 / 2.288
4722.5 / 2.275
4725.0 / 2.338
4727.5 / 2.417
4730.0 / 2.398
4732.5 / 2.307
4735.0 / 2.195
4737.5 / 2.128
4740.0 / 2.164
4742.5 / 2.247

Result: 2.33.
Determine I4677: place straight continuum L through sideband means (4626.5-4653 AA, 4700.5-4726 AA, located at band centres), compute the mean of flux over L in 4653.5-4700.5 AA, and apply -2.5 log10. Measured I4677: -0.03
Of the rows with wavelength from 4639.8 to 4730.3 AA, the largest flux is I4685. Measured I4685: 2.471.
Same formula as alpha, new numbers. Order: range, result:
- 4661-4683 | 2.39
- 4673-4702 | 2.33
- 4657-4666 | 2.42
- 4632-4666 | 2.36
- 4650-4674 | 2.39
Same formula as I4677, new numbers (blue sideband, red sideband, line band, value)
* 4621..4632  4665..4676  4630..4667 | -0.03 mag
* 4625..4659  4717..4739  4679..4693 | -0.03 mag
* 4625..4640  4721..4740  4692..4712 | -0.01 mag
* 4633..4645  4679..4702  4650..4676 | -0.04 mag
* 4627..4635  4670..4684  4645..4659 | -0.07 mag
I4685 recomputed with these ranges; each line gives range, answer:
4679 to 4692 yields 2.456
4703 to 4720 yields 2.338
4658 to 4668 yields 2.463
